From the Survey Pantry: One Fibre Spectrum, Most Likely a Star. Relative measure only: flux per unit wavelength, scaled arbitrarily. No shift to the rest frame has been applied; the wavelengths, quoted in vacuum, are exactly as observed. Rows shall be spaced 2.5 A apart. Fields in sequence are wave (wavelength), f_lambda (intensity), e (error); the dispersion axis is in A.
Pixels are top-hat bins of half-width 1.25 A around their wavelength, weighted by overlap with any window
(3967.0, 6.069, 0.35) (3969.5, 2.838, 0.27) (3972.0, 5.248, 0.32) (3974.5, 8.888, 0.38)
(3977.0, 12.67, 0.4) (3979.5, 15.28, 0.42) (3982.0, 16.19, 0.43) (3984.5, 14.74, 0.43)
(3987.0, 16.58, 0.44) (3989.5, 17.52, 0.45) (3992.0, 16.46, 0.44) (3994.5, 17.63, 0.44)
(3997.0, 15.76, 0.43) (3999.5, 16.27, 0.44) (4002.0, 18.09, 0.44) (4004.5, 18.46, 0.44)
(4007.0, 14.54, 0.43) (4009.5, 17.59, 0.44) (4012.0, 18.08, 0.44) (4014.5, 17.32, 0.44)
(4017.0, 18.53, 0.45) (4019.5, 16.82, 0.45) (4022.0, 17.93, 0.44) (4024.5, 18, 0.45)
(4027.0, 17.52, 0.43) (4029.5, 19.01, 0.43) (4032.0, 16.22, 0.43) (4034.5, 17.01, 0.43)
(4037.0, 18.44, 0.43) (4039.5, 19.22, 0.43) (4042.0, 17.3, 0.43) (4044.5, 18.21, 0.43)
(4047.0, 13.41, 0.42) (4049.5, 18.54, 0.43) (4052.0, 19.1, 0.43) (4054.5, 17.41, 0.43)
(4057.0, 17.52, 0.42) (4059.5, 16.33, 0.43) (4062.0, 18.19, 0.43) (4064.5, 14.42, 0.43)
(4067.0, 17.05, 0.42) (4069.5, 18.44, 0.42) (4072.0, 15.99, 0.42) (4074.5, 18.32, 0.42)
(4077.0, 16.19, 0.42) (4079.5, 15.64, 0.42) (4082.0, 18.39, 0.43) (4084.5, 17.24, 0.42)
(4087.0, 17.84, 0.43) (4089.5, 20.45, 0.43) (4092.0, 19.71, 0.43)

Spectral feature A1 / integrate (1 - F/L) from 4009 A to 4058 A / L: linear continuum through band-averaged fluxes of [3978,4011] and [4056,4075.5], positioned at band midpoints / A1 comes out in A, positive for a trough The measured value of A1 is -2.5 A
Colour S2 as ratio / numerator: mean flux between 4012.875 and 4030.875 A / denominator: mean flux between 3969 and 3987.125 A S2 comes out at 1.54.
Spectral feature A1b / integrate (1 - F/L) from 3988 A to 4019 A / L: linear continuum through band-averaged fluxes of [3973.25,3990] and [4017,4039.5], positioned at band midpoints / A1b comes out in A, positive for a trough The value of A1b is -2.3 A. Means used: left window 14.4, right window 17.8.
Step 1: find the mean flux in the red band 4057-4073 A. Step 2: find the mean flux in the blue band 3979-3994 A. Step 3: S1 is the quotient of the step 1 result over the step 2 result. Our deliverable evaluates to 1.03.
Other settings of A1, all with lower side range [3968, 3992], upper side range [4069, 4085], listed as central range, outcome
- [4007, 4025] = -4.3 A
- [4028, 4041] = -2.5 A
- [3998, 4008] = -2.5 A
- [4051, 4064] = -1.1 A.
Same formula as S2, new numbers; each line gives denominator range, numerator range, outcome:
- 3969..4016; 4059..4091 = 1.16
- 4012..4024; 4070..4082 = 0.95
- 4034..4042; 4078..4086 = 0.94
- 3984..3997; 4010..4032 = 1.07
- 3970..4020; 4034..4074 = 1.12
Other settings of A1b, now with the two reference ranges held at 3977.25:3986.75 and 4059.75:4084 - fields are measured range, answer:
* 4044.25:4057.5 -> -0.60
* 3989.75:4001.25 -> -0.88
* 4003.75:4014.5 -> -0.94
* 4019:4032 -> -1.37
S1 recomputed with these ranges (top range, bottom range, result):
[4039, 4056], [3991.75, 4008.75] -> 1.04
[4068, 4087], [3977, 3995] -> 1.07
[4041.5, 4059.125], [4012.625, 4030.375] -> 0.97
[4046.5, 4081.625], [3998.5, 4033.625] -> 0.97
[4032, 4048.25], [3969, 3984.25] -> 1.58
